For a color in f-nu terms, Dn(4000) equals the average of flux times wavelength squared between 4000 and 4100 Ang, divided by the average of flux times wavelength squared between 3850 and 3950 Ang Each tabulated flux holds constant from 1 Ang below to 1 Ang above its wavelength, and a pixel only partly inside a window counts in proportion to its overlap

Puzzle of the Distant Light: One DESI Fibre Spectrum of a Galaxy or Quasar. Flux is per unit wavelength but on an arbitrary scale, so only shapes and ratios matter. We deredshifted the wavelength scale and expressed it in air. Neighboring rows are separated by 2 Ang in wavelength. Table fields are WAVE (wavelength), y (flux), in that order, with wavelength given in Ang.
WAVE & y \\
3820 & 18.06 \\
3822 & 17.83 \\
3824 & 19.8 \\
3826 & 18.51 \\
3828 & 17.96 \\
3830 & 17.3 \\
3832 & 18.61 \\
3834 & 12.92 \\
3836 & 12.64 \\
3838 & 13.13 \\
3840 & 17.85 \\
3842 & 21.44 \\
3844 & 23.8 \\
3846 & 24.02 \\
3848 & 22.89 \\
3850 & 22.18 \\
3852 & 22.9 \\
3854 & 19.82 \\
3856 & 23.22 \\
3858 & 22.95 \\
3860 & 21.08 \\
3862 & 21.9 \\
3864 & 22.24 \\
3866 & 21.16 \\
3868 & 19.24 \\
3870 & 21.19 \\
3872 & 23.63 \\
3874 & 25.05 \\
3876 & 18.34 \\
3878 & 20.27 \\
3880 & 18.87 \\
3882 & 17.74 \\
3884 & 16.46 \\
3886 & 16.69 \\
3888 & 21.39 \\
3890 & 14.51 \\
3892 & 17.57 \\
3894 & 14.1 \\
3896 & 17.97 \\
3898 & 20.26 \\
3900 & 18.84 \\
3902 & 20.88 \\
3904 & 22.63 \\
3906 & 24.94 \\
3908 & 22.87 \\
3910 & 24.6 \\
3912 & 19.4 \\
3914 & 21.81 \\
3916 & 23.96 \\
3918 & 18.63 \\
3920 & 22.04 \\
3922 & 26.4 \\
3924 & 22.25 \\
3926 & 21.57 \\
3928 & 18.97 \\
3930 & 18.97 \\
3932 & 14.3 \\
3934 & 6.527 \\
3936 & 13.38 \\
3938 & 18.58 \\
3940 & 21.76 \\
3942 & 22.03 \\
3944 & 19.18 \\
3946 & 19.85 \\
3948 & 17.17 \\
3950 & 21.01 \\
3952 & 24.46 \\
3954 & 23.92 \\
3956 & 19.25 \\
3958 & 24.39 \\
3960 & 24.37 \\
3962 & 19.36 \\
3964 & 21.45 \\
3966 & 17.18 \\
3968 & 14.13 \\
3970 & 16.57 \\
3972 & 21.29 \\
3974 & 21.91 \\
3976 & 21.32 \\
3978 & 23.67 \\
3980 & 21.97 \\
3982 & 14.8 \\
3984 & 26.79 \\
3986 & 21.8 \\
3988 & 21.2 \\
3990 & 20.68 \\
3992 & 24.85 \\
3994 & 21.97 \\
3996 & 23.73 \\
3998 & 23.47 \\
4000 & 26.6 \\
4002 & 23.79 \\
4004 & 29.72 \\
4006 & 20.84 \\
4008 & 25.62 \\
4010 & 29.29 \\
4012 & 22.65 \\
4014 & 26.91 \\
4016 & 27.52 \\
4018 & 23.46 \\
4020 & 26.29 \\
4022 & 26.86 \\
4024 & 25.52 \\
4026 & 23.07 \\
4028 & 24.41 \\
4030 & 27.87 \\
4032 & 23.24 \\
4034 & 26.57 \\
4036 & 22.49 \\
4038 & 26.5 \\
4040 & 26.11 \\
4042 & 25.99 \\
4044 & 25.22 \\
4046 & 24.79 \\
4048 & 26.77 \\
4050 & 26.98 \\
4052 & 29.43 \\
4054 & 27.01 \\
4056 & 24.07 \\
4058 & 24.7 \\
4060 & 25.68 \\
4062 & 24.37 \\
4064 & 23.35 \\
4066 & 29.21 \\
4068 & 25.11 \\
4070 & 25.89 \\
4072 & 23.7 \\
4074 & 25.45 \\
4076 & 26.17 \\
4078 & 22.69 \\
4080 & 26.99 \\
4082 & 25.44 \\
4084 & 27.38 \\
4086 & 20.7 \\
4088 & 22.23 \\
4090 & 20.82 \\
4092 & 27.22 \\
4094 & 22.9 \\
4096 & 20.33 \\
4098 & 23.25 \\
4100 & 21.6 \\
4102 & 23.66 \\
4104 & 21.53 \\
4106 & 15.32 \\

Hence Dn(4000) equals 1.35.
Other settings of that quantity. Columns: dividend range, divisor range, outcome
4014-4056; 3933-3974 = 1.39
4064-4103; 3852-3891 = 1.32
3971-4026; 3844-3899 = 1.25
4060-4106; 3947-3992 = 1.21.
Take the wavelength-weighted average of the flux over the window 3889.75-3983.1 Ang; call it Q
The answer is 20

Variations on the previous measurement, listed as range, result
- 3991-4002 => 24.1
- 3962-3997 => 20.9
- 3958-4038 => 23.3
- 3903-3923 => 22.7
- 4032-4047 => 25.2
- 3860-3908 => 19.9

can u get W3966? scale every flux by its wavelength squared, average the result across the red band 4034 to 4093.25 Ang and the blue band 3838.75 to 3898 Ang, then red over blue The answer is 1.37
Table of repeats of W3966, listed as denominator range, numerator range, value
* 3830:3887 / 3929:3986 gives 1.03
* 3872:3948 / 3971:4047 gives 1.30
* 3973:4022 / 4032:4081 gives 1.10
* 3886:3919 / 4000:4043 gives 1.34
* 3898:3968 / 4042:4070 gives 1.35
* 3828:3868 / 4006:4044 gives 1.39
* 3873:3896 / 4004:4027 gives 1.49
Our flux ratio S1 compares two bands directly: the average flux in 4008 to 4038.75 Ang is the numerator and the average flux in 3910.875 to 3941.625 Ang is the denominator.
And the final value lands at 1.32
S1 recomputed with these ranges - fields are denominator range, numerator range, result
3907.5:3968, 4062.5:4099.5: 1.21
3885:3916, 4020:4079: 1.27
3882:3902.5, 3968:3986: 1.16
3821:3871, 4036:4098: 1.26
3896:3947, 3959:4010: 1.10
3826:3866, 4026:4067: 1.29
